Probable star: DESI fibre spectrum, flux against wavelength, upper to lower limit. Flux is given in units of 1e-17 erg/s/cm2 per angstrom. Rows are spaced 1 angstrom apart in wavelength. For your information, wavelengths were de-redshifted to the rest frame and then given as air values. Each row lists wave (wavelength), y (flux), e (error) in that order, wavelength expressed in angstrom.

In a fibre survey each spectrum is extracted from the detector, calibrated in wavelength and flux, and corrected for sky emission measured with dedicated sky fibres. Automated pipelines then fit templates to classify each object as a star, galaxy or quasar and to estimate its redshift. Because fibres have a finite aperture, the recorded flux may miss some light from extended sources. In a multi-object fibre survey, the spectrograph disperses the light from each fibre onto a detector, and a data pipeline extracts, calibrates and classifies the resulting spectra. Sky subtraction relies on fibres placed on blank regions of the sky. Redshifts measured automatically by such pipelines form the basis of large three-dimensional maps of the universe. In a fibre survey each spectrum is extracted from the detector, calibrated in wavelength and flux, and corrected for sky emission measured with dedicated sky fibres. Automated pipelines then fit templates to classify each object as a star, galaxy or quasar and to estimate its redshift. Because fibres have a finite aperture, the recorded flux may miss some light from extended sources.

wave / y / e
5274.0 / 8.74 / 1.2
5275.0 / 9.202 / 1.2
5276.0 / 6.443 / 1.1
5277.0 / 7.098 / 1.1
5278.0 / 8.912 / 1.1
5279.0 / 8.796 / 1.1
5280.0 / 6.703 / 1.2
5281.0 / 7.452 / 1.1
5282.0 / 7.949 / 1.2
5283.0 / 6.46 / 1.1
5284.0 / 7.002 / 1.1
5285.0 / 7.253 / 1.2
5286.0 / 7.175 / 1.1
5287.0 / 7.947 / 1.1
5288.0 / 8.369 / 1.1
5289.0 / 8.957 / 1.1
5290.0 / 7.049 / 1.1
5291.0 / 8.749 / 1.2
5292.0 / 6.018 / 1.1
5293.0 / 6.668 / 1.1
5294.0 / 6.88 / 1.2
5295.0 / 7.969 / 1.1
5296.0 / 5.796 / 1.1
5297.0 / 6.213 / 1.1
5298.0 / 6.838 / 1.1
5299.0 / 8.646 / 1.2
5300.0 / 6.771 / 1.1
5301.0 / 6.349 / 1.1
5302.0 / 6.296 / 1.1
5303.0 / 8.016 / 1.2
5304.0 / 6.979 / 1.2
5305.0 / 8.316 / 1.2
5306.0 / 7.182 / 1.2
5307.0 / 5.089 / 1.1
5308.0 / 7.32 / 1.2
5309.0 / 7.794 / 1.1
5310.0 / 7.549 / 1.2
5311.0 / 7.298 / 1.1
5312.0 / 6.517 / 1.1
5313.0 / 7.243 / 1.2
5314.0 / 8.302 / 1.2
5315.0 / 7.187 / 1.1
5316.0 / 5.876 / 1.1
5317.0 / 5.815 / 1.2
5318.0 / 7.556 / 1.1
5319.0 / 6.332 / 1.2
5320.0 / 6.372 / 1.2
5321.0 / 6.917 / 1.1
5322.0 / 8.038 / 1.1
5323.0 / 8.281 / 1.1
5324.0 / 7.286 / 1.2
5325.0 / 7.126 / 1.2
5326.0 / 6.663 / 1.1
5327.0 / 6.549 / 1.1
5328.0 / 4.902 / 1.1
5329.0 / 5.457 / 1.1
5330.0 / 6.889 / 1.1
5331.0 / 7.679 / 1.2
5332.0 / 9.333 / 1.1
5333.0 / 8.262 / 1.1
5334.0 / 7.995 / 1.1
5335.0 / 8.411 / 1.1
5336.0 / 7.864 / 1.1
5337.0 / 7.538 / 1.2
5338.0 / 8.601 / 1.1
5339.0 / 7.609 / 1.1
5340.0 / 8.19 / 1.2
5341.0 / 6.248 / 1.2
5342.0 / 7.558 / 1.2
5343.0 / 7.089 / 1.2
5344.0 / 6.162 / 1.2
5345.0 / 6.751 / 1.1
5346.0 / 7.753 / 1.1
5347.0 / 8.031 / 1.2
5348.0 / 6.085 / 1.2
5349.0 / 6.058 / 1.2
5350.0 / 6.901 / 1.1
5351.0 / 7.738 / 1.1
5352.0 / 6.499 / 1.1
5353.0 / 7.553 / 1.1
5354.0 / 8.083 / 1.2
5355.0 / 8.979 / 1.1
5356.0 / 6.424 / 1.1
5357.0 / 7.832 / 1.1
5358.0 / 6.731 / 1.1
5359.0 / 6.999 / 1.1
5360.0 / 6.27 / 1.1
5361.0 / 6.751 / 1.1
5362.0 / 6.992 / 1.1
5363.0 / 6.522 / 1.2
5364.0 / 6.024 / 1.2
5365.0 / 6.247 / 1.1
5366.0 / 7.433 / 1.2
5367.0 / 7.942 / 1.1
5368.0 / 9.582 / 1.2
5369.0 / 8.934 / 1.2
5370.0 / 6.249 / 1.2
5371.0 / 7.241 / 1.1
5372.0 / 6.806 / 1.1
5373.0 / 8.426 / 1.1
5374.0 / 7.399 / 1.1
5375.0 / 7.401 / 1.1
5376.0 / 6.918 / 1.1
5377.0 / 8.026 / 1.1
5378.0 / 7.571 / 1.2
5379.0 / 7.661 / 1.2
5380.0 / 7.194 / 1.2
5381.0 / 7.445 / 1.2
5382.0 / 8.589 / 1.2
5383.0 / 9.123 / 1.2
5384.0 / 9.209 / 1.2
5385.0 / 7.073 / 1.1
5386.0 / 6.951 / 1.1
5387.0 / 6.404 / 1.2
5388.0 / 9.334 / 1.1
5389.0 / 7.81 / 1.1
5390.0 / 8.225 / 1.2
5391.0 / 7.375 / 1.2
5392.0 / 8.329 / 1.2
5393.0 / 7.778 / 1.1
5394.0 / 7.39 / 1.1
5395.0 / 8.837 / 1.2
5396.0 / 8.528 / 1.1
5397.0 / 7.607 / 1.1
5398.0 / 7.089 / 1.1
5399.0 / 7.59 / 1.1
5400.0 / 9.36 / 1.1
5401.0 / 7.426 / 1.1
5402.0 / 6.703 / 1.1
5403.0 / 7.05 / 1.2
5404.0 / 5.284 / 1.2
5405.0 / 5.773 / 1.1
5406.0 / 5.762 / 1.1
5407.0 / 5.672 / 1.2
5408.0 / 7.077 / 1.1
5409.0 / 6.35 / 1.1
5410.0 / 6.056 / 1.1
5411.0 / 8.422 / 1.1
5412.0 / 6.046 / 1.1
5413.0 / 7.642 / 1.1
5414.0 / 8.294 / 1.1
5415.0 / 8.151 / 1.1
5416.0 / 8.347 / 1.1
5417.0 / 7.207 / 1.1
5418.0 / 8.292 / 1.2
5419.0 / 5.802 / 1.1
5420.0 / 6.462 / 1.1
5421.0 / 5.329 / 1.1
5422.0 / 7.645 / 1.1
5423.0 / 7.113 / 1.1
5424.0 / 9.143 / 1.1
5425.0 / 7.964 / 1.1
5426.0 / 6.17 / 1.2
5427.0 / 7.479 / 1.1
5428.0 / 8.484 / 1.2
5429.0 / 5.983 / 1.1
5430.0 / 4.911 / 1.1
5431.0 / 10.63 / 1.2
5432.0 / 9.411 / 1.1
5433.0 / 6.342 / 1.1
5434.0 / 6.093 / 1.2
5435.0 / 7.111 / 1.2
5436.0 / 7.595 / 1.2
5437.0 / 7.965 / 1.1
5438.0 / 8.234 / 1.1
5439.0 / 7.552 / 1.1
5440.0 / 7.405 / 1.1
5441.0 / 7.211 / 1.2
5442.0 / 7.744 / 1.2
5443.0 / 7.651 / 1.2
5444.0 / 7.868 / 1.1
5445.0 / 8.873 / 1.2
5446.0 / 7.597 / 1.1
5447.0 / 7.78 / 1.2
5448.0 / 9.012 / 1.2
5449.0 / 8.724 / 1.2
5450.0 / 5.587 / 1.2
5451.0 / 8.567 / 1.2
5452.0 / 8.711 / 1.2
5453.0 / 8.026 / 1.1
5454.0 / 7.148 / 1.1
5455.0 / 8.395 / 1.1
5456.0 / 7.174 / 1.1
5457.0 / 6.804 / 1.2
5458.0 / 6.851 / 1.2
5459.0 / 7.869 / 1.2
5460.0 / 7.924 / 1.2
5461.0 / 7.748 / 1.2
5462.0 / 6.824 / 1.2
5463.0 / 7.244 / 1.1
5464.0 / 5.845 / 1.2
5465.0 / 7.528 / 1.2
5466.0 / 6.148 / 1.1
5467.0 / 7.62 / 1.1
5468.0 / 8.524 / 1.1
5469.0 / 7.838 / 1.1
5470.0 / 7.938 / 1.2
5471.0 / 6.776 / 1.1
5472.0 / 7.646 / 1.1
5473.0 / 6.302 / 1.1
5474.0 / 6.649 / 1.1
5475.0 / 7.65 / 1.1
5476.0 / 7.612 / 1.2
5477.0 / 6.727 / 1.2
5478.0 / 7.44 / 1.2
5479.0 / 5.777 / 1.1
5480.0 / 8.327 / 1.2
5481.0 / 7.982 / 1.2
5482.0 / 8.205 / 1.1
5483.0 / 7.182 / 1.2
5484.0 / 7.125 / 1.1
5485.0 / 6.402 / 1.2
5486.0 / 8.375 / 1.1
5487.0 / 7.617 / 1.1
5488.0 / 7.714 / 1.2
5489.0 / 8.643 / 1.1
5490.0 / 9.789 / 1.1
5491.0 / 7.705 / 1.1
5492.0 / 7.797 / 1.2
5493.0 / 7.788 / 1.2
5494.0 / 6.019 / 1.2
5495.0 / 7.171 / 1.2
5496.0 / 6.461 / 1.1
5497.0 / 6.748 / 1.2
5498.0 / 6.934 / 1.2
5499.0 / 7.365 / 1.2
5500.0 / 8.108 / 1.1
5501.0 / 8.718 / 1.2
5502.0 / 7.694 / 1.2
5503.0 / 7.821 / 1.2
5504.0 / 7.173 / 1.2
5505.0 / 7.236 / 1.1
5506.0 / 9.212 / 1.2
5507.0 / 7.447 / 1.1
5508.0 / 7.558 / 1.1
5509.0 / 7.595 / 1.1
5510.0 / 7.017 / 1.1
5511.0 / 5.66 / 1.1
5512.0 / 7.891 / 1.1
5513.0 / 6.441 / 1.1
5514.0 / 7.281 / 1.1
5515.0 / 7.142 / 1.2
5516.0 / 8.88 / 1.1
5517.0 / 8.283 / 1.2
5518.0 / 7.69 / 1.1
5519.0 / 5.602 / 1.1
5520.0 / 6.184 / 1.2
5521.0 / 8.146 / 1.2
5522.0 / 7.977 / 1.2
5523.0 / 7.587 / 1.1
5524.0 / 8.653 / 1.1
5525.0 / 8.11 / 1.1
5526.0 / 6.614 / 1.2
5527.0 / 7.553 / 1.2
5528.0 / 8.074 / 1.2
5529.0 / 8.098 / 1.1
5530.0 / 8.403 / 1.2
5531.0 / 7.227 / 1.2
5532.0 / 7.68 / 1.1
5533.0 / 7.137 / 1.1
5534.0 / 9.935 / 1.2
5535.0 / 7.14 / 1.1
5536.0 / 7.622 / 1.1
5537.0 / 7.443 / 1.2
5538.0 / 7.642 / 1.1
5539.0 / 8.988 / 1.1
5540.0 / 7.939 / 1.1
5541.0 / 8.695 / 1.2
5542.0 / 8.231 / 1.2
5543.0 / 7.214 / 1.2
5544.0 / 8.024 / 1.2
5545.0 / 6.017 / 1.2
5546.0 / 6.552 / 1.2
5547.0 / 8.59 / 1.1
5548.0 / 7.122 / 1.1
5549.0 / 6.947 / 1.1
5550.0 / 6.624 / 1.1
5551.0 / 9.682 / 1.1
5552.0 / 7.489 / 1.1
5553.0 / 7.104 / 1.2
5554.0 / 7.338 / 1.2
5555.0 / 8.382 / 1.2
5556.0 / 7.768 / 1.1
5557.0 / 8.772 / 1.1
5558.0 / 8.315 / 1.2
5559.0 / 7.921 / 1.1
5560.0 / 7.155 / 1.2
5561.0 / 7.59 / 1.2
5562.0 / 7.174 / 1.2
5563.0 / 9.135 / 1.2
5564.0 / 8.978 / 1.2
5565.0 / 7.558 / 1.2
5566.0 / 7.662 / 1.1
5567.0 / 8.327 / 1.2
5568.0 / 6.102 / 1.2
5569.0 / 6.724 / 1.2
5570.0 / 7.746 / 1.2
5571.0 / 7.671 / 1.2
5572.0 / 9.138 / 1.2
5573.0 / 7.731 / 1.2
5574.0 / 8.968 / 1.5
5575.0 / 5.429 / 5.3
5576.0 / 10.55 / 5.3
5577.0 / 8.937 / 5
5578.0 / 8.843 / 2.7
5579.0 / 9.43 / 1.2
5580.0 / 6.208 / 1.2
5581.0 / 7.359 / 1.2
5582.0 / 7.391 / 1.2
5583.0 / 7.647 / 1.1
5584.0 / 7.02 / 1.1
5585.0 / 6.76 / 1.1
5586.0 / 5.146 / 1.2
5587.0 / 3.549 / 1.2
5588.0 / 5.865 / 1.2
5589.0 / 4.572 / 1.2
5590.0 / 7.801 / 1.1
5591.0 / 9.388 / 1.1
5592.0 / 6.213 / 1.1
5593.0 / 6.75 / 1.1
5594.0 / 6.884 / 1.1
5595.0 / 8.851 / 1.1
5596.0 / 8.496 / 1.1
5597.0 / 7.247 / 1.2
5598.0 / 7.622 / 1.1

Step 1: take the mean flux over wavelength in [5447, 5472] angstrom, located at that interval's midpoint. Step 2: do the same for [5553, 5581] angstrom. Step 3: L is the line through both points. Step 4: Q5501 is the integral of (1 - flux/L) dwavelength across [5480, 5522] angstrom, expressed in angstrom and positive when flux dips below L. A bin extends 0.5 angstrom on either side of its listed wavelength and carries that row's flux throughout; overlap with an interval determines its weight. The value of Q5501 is 0.97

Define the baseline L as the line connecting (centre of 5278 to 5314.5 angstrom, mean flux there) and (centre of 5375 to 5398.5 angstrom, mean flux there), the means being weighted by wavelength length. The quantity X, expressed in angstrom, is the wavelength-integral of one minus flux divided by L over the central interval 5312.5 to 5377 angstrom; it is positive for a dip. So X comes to 3.0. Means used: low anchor 7.3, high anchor 7.84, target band 7.24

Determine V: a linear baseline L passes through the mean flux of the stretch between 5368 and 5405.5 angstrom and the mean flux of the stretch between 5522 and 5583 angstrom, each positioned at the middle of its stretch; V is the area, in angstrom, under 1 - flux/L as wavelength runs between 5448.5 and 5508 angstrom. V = 2.0 angstrom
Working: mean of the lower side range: 7.65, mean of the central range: 7.5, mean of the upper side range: 7.84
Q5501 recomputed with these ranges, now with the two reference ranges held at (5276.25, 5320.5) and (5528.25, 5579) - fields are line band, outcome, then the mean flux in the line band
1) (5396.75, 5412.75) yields 1.40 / 6.83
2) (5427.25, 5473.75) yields 0.40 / 7.54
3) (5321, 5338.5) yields -0.39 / 7.45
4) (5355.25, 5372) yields 0.51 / 7.15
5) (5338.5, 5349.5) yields 0.41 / 7.05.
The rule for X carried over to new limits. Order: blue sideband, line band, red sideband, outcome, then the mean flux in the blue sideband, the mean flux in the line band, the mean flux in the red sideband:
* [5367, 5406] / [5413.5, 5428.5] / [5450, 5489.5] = 0.2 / 7.65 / 7.46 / 7.43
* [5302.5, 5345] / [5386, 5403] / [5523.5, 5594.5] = -1.1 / 7.22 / 7.81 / 7.61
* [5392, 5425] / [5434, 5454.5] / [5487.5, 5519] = -1.1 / 7.25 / 7.78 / 7.55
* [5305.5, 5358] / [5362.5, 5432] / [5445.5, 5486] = -1.1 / 7.2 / 7.44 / 7.44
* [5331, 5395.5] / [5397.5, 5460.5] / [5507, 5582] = 1.8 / 7.54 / 7.4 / 7.73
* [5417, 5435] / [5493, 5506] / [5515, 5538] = 0.4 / 7.25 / 7.38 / 7.71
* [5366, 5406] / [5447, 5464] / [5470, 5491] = -0.1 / 7.66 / 7.61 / 7.51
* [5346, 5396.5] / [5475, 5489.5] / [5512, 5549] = 0.2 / 7.52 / 7.51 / 7.66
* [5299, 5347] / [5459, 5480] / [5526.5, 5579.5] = 1.1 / 7.2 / 7.23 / 7.9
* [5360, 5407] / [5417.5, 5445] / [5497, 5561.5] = 0.4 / 7.48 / 7.42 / 7.66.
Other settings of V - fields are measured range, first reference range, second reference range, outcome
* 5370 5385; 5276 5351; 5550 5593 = -0.81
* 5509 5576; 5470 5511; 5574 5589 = -3.82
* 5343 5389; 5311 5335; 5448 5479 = -1.24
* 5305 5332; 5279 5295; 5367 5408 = 1.87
